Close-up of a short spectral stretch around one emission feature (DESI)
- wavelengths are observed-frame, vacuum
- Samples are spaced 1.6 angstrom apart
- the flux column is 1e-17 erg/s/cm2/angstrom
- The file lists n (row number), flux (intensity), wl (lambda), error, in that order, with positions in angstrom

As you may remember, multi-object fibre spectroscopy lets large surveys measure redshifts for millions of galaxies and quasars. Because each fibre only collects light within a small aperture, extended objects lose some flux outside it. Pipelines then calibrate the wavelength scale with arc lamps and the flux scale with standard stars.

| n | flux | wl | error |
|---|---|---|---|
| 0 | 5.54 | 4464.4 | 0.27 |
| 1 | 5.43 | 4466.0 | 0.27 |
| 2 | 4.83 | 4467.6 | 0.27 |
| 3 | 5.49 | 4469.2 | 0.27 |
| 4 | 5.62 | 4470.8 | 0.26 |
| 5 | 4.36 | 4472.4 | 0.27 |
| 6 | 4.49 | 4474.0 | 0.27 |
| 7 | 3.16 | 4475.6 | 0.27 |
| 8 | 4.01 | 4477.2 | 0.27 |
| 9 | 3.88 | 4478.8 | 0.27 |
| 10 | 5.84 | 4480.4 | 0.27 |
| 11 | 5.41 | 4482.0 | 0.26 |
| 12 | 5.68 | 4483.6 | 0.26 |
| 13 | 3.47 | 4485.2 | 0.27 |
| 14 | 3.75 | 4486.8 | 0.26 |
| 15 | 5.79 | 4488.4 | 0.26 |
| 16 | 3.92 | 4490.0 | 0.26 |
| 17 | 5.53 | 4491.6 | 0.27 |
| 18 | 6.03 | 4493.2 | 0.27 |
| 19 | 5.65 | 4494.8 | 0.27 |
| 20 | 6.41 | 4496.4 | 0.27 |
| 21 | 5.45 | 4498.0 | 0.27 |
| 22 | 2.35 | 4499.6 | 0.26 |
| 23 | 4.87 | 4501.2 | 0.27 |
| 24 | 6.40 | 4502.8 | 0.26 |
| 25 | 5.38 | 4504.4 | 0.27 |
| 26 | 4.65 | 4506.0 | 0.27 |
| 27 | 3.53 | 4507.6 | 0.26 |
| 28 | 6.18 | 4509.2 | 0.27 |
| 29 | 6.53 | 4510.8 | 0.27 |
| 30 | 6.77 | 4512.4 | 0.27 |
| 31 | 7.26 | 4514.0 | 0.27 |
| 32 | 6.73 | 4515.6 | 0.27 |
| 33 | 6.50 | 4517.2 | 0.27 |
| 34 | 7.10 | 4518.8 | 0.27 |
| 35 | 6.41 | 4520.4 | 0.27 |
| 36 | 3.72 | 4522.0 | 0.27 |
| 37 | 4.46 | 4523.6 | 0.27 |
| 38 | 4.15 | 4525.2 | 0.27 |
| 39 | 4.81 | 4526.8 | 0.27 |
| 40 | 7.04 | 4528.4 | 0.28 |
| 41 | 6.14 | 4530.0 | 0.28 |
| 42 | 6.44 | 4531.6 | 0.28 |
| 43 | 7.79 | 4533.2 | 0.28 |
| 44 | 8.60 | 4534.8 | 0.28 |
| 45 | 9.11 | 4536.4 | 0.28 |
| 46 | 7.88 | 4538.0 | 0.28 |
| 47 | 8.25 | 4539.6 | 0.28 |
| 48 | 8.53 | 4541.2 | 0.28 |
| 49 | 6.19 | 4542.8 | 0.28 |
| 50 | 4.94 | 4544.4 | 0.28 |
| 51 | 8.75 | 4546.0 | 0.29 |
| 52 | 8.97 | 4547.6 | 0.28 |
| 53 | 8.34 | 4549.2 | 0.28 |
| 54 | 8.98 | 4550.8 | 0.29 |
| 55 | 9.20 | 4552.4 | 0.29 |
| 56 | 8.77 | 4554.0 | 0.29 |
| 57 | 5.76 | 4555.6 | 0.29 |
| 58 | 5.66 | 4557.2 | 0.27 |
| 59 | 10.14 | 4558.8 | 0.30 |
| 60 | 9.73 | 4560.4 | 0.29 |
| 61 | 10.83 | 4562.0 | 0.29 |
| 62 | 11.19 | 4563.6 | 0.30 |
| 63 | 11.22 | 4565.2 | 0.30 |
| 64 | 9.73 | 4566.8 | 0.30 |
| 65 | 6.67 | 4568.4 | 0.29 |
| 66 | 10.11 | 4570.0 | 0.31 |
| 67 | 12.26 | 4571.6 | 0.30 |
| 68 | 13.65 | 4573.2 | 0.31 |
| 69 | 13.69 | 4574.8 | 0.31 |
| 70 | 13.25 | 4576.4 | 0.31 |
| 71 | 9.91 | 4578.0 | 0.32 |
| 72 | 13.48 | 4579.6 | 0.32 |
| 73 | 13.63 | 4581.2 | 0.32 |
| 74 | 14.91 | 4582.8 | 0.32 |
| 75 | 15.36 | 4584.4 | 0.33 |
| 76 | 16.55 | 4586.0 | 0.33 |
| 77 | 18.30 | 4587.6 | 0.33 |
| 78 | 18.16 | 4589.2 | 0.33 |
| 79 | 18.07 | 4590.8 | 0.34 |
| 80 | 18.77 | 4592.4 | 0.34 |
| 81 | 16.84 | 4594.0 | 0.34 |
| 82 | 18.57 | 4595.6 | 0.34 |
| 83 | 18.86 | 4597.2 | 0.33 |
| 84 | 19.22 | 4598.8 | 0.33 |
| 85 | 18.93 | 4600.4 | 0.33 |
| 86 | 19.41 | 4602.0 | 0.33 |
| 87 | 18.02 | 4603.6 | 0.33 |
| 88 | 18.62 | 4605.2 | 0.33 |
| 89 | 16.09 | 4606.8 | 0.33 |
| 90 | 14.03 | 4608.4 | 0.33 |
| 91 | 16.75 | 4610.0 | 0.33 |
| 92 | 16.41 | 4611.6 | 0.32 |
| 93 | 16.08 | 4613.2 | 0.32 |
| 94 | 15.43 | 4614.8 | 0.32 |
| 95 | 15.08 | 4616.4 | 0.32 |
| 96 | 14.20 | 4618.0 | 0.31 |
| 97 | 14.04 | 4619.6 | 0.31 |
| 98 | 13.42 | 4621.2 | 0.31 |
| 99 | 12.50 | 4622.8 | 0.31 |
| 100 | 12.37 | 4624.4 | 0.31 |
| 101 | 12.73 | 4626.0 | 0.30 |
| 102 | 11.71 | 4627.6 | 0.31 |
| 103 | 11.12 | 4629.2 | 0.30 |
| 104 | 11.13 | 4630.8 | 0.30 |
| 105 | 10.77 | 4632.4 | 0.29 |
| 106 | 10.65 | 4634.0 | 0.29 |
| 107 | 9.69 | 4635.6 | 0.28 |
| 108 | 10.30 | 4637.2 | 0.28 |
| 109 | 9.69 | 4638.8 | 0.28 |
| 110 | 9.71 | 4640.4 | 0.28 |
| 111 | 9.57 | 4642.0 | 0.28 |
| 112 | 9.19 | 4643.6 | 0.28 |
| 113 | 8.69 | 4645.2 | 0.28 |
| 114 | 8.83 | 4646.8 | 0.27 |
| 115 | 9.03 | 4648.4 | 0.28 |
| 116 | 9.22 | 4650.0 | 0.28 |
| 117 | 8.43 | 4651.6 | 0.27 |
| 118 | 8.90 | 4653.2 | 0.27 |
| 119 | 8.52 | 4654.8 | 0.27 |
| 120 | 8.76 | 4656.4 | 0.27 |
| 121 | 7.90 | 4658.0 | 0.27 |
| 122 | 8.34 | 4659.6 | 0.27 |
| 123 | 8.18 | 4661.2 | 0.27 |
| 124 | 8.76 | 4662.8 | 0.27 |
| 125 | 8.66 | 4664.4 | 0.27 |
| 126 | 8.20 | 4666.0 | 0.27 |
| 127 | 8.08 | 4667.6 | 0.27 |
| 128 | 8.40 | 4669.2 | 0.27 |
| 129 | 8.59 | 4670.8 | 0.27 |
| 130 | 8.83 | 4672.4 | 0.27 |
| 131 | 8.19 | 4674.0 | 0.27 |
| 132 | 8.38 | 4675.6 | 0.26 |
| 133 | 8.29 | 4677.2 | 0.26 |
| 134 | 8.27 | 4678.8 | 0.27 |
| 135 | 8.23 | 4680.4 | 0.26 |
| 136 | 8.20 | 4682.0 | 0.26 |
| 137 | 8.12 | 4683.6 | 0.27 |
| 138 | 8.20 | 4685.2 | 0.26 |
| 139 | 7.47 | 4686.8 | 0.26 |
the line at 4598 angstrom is Lyman alpha 1216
